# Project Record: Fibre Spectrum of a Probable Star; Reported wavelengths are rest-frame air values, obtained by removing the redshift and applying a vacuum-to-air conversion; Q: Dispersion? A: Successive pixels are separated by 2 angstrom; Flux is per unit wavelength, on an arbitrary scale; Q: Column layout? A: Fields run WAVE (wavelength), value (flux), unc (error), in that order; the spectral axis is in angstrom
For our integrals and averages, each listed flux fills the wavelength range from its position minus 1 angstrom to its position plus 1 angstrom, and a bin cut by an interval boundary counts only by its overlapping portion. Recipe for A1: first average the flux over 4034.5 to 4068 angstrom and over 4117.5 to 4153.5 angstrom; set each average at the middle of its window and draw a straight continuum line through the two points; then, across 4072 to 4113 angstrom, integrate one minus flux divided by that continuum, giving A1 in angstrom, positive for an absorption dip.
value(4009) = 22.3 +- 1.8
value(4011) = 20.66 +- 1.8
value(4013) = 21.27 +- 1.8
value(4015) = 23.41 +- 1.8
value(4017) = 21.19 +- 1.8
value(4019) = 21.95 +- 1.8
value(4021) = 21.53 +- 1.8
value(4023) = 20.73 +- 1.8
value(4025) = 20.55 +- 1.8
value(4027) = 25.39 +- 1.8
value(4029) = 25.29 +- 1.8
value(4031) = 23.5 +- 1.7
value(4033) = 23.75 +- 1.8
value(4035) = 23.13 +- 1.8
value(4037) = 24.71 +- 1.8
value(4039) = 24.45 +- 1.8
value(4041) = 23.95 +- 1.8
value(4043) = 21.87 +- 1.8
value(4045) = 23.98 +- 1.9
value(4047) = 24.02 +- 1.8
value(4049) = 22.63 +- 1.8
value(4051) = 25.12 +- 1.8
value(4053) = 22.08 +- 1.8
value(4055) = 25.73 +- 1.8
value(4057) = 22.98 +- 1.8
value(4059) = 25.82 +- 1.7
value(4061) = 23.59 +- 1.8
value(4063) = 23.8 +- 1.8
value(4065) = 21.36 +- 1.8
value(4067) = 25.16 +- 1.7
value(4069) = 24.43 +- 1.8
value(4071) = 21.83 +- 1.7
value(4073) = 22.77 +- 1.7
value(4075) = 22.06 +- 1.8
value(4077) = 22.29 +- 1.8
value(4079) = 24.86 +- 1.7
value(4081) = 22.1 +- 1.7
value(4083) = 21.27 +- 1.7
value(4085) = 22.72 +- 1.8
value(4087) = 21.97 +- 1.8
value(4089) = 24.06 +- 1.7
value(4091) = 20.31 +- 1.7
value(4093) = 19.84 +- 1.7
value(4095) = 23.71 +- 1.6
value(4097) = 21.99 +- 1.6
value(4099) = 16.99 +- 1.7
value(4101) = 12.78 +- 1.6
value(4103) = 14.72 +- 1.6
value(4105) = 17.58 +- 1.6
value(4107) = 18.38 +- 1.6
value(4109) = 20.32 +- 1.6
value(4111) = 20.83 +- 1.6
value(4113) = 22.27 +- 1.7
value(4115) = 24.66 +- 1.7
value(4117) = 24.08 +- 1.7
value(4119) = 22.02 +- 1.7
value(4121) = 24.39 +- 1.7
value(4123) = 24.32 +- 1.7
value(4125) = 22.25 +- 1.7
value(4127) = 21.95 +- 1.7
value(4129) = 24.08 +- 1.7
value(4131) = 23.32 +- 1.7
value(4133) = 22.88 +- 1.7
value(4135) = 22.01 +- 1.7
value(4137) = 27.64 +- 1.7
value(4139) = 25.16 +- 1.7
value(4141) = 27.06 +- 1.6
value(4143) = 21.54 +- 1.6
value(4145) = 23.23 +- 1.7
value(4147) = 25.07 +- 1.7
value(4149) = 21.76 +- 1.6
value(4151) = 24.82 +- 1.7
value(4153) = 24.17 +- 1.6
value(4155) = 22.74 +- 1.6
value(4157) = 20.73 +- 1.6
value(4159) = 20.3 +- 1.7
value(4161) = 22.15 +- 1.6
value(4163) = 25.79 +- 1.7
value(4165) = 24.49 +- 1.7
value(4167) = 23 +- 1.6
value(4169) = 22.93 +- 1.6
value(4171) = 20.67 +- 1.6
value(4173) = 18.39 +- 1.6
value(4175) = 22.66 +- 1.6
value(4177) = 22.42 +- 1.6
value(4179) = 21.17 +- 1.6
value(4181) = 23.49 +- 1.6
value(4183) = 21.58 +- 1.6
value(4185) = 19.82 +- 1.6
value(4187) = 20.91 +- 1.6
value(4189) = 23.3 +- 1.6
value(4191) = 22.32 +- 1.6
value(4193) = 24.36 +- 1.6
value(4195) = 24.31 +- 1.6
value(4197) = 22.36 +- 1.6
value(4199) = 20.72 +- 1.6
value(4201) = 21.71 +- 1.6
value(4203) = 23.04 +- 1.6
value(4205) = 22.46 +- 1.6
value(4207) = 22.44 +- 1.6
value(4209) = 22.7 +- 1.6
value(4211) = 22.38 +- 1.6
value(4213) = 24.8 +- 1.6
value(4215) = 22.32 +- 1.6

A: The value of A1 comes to 5.4 angstrom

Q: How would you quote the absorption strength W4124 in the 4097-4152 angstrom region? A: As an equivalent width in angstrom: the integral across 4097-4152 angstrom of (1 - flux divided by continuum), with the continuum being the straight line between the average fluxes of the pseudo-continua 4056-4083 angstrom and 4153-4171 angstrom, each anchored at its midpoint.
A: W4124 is 2.03 angstrom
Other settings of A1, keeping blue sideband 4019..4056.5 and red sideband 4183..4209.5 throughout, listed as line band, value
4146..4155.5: -0.5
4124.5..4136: 0.0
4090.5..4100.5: 1.2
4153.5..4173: 0.2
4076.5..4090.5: 0.3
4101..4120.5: 2.3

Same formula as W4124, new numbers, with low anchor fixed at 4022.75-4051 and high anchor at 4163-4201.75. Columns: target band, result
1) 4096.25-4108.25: 3.1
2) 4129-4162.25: -1.3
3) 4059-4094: 0.7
